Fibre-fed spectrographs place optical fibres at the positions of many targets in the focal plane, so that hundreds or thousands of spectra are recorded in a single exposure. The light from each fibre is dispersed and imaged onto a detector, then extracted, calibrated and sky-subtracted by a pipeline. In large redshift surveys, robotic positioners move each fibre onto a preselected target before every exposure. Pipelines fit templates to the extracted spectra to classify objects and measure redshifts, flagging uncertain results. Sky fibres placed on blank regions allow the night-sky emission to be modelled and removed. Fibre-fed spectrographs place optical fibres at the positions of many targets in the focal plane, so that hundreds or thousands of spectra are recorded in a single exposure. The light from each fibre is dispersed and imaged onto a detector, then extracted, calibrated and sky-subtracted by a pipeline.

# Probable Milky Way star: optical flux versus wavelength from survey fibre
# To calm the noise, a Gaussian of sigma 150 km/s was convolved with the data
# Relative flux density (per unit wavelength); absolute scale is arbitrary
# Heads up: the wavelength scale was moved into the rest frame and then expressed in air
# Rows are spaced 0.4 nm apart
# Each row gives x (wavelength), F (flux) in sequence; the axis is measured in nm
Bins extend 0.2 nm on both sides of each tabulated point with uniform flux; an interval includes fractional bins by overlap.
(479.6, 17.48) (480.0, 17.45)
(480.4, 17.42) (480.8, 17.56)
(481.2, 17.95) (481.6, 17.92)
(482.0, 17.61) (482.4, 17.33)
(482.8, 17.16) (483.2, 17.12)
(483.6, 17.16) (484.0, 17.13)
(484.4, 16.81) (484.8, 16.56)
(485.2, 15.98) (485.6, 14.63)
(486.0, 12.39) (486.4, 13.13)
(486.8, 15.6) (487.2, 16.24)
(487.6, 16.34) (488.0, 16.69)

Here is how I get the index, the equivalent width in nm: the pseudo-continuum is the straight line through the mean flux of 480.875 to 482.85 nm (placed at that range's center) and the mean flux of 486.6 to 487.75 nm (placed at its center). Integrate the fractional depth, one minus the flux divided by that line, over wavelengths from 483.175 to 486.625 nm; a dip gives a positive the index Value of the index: 0.24 nm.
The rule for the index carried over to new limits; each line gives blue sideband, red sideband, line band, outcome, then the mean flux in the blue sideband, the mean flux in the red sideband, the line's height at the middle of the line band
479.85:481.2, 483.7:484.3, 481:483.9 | -0.03 nm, 17.5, 17.1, 17.3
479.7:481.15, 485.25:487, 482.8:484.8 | -0.20 nm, 17.5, 14.1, 15.5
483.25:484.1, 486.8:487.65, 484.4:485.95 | 0.11 nm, 17.1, 16.1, 16.7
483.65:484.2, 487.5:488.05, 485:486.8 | 0.28 nm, 17.1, 16.5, 16.8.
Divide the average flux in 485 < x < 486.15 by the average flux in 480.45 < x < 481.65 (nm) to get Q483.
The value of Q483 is 0.8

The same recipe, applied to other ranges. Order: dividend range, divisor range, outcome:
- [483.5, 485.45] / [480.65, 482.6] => 0.94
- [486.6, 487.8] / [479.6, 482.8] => 0.91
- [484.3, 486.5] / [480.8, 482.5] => 0.84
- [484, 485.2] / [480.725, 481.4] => 0.94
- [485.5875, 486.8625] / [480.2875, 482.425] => 0.77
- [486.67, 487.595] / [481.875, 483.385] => 0.93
